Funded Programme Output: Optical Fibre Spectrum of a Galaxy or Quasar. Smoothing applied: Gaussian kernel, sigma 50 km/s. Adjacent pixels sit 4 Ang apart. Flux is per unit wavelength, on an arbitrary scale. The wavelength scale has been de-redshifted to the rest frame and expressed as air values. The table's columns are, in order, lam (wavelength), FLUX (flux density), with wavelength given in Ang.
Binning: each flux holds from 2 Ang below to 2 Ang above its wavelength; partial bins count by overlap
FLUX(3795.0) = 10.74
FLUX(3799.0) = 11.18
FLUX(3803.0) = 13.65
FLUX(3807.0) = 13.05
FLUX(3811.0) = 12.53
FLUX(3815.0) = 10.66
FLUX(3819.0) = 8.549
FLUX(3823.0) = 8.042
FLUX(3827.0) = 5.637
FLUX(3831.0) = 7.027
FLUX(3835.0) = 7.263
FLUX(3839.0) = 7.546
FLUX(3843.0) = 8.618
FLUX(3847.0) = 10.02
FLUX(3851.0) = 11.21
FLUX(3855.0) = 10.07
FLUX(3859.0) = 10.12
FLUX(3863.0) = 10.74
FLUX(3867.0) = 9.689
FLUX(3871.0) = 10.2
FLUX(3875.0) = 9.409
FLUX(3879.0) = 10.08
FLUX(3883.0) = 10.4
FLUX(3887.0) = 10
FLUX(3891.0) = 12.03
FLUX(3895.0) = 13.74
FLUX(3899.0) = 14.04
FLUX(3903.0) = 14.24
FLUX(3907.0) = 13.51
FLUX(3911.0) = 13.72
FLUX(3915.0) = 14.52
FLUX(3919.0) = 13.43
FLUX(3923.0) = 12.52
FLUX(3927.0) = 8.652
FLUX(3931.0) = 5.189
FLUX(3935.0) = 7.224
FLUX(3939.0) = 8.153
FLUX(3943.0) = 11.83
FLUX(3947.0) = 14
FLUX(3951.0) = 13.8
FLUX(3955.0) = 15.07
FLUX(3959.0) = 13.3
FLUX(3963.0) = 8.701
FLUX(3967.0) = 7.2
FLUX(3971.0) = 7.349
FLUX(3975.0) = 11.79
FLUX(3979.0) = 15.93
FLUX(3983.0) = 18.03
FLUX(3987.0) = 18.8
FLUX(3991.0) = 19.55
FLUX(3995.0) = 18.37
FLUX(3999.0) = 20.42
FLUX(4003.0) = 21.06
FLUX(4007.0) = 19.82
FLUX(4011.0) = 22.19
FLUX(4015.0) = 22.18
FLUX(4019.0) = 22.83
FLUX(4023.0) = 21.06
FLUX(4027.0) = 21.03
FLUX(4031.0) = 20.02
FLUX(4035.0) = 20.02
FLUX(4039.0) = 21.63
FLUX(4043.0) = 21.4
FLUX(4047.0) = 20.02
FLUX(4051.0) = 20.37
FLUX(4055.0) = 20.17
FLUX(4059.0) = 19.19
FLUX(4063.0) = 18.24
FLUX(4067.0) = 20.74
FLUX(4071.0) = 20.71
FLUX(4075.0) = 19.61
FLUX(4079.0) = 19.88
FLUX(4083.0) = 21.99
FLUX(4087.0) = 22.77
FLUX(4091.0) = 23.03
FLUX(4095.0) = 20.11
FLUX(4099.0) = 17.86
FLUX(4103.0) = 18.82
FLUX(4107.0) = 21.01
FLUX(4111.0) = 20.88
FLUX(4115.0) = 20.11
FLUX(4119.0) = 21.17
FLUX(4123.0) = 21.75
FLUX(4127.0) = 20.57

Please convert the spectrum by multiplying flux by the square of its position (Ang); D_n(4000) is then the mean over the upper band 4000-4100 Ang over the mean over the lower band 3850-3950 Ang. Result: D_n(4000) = 2.00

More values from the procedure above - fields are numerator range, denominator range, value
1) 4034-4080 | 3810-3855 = 2.57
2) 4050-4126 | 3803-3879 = 2.42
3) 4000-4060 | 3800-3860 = 2.41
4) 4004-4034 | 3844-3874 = 2.26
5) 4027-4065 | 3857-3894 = 2.11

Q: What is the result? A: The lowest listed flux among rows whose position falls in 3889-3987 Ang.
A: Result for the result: 5.189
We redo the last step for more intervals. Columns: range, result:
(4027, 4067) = 18.24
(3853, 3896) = 9.409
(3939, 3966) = 8.153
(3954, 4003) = 7.2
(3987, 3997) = 18.37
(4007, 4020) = 19.82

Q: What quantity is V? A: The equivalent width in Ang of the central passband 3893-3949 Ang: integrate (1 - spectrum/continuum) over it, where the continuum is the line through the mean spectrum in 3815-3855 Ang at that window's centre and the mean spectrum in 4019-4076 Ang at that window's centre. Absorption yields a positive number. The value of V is 5.6 Ang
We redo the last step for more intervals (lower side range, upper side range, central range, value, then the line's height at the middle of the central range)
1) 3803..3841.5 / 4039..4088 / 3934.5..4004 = 9.6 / 16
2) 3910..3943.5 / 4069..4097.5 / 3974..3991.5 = -3.2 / 14.2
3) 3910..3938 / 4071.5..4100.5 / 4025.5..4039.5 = -2.5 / 17.4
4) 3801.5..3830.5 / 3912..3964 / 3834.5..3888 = 4.2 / 10.6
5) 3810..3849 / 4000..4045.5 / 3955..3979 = 9.4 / 17.5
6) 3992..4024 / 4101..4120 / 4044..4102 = 0.7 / 20.6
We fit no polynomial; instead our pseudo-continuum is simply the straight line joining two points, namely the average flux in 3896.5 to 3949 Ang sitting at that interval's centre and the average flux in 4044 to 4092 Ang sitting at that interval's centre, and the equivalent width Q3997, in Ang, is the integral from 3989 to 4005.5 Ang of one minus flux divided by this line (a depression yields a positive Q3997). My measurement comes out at -3.7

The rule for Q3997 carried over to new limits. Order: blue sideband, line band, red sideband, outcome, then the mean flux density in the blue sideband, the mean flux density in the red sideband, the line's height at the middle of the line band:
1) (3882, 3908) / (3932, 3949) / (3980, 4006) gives 6.2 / 12.6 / 19.3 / 15.7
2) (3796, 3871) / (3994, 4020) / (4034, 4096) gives -4.5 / 9.78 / 20.6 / 17.9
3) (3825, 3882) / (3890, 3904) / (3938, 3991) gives -3.8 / 9.14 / 13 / 10.6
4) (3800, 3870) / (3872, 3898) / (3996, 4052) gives 3.4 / 9.7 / 21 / 12.7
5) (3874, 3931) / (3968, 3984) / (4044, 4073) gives 3.3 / 12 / 20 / 15.7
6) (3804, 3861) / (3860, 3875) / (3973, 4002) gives 1.5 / 9.39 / 17.7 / 11.3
